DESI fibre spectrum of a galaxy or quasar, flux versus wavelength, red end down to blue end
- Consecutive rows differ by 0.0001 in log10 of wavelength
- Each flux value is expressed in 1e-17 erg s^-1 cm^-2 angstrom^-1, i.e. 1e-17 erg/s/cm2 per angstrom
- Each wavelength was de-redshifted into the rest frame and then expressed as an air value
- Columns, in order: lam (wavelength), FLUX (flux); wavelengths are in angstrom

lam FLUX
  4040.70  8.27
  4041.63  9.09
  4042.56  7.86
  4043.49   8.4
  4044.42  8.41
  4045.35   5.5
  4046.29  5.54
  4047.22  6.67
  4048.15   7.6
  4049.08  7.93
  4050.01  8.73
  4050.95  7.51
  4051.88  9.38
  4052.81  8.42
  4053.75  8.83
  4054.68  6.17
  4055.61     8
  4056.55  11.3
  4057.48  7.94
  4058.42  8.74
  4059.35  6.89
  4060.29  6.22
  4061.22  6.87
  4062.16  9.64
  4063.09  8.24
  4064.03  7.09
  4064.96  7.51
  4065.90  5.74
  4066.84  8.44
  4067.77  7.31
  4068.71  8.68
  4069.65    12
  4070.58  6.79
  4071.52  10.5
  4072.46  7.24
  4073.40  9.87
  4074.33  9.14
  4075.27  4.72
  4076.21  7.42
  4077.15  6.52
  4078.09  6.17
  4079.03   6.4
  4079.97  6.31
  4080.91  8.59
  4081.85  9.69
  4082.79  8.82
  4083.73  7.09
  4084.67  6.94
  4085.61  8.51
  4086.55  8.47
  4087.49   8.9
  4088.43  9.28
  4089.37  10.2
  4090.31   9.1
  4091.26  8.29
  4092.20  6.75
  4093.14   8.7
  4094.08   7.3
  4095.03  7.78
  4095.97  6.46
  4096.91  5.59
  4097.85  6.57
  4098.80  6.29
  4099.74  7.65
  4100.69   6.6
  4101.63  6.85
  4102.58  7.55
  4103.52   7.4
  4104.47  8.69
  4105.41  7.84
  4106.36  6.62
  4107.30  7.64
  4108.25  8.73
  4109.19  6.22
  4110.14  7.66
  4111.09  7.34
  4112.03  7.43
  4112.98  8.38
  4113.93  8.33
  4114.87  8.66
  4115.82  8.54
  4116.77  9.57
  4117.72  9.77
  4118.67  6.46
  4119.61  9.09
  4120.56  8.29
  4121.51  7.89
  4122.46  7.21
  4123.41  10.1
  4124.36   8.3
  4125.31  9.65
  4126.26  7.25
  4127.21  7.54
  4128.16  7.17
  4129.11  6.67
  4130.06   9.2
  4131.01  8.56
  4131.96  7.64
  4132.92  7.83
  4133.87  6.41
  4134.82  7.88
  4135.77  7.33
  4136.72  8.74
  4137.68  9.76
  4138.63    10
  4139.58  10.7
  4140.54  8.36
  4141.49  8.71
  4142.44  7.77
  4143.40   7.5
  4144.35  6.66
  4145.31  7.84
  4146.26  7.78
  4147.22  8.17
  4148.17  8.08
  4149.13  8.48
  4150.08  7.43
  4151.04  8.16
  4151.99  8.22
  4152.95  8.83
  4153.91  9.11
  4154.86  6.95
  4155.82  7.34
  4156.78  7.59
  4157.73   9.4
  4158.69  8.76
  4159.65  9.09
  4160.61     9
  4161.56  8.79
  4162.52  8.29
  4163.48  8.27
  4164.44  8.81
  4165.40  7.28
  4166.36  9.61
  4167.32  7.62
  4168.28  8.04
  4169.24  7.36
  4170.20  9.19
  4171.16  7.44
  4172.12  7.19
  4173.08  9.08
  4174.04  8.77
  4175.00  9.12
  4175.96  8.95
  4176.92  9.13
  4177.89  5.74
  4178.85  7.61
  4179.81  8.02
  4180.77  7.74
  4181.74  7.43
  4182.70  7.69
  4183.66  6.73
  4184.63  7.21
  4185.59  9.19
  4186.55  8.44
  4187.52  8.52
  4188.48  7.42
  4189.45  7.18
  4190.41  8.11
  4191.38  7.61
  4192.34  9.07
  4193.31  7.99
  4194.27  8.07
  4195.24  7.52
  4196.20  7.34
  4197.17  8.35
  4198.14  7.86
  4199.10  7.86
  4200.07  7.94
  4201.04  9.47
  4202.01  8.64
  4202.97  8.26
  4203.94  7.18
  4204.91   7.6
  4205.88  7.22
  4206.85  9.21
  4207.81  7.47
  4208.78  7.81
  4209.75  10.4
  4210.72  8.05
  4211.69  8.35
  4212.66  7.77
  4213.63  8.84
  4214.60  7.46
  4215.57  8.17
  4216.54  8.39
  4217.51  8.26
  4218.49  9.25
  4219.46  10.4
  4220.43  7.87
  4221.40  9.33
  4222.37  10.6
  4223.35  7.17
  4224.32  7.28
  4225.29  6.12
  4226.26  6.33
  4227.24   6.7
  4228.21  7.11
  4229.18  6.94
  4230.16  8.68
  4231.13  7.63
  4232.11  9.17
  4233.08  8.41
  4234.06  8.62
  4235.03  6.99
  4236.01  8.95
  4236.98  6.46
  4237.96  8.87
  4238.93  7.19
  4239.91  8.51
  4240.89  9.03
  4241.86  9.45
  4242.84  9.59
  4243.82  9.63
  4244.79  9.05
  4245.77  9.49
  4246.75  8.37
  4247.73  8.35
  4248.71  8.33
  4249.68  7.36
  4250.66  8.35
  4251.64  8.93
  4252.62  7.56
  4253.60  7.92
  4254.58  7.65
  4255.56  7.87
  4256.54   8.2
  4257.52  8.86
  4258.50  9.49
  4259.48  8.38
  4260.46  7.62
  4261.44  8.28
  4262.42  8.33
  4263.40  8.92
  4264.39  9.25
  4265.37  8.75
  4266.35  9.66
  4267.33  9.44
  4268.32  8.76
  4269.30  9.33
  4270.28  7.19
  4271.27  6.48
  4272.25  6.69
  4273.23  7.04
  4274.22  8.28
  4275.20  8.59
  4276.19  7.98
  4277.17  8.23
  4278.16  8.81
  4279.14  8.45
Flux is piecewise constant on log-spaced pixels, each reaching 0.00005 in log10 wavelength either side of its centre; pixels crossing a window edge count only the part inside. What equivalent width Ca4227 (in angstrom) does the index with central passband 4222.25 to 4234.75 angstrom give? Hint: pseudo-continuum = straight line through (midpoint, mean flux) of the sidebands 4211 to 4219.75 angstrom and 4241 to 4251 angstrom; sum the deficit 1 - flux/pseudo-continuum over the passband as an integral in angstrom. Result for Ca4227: 1.41 angstrom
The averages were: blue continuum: 8.49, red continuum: 8.82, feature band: 7.65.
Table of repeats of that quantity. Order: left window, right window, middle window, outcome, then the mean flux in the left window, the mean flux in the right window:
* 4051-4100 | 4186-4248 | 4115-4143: -1.17 angstrom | 7.91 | 8.21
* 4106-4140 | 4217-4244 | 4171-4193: 0.59 angstrom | 8.19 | 8.22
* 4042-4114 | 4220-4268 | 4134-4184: -1.11 angstrom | 7.78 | 8.31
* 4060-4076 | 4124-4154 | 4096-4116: 1.67 angstrom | 8.01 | 8.17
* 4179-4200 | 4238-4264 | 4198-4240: 0.32 angstrom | 7.87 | 8.5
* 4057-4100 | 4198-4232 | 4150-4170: -0.79 angstrom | 7.81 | 8.12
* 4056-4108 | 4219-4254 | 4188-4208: 0.39 angstrom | 7.82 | 8.24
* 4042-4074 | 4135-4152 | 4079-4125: 1.41 angstrom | 8.01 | 8.31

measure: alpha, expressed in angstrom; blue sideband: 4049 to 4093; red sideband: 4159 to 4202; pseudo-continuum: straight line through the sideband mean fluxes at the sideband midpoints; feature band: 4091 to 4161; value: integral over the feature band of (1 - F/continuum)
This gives 1.1 angstrom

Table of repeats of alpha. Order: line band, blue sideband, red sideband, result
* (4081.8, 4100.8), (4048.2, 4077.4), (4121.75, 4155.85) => 0.6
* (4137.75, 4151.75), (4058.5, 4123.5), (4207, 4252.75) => -0.5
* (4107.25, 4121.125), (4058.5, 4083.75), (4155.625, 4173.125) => -0.2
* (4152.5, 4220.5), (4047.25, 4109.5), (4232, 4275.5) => -0.2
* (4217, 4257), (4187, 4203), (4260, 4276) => -0.3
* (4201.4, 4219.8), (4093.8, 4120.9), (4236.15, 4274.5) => -0.4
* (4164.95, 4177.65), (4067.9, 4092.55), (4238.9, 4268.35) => 0.1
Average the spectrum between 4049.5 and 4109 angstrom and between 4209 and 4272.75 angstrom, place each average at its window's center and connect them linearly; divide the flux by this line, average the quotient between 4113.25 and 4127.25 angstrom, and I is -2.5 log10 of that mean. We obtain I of -0.07 mag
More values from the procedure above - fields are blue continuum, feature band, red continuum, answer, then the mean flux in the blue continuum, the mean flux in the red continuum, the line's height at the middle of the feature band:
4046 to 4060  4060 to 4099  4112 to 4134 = 0.03 mag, 7.99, 8.2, 8.07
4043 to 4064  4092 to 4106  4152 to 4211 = 0.11 mag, 7.84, 8.15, 7.95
